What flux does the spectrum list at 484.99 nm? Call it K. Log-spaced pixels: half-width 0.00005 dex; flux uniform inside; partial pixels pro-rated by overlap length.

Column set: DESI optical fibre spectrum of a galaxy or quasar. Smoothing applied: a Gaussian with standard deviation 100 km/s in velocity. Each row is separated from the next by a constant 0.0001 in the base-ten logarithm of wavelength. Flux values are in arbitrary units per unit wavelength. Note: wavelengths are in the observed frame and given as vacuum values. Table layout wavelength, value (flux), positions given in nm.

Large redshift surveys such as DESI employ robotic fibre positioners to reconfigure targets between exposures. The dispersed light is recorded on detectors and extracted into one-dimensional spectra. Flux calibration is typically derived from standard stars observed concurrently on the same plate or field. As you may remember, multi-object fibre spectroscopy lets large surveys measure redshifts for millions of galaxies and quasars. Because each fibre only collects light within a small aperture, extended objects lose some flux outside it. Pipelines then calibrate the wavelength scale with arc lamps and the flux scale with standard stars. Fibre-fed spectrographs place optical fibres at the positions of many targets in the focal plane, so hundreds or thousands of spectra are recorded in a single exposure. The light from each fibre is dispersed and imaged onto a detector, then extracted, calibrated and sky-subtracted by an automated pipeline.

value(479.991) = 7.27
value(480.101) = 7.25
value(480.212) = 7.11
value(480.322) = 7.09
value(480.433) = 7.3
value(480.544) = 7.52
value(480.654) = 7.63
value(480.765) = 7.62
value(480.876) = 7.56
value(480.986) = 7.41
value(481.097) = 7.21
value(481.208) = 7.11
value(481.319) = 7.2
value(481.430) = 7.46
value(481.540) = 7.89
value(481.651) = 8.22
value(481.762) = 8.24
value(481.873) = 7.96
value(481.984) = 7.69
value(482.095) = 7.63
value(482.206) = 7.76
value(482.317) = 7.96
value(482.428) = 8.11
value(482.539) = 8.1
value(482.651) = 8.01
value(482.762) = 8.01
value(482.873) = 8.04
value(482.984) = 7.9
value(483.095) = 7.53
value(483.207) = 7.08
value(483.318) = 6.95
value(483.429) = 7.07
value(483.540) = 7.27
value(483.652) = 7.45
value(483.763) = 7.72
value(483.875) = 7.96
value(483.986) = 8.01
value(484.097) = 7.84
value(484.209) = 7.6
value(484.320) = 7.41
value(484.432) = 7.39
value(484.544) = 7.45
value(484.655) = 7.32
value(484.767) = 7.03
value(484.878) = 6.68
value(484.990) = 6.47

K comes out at 6.47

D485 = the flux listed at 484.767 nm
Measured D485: 7.03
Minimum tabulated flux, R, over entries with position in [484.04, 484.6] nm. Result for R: 7.39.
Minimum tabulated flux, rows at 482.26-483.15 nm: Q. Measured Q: 7.53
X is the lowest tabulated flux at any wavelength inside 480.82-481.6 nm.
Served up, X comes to 7.11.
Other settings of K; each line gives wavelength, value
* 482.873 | 8.04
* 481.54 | 7.89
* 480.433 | 7.3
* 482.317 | 7.96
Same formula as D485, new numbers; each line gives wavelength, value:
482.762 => 8.01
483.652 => 7.45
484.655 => 7.32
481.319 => 7.2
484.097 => 7.84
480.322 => 7.09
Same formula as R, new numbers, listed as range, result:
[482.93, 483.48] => 6.95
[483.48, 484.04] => 7.27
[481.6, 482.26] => 7.63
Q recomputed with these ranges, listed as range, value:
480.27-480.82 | 7.09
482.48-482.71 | 8.01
